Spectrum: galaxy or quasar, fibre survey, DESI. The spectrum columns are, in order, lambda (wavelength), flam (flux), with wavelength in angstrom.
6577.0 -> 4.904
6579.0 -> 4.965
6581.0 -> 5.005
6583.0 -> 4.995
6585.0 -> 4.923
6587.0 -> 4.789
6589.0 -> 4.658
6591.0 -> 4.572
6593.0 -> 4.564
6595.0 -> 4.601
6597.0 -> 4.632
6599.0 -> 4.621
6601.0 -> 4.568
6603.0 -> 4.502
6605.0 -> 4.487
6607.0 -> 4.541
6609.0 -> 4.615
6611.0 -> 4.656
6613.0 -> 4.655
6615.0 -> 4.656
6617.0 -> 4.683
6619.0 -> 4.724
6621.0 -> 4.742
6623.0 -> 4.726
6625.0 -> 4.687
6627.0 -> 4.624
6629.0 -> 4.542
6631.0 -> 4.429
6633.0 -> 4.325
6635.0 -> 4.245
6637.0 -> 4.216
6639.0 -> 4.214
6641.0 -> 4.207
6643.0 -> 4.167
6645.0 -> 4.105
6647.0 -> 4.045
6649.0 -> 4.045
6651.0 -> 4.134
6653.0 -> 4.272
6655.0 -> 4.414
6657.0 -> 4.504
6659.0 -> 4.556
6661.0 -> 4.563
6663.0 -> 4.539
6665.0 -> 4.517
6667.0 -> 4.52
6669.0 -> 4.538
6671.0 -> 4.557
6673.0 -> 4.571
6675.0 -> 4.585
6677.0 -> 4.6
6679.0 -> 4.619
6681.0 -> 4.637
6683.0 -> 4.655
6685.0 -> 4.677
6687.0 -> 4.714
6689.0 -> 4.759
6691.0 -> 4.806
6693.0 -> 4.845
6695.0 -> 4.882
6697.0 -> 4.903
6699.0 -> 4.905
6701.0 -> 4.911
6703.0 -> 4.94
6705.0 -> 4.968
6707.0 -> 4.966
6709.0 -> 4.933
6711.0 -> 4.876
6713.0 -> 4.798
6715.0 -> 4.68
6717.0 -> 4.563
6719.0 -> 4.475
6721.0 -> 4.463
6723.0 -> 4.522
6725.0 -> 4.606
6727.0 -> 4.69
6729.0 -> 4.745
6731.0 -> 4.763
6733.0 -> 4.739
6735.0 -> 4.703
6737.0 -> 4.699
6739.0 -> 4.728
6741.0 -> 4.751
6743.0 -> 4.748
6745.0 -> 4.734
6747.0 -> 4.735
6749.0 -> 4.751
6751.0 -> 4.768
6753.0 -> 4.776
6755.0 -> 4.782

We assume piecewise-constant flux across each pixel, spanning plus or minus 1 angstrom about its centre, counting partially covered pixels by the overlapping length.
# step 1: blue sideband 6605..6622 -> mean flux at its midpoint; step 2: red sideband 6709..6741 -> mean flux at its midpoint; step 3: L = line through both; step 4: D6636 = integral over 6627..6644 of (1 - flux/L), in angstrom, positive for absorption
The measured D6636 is 1.3 angstrom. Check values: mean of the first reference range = 4.65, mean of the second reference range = 4.68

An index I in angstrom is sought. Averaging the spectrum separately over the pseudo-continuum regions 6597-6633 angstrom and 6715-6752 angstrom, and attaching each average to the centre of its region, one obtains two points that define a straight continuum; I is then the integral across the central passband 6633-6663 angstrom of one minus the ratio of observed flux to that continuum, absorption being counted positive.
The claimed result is 2.3 angstrom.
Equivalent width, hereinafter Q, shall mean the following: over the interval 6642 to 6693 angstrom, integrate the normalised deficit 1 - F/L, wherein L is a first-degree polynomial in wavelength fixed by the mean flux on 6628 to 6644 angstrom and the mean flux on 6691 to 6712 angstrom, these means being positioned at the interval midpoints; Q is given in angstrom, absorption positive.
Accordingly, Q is 1.1 angstrom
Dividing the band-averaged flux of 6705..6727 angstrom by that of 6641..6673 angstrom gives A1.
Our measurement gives 1.08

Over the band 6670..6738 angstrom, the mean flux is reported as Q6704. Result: 4.73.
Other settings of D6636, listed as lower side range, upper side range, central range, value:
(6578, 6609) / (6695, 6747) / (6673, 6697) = 0.1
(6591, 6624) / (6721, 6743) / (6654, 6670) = 0.5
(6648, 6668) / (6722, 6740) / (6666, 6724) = -2.2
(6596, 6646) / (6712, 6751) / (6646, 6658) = 0.8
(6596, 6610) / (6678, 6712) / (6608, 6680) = 3.3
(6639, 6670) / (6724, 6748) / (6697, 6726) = -1.0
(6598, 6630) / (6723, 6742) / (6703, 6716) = -0.5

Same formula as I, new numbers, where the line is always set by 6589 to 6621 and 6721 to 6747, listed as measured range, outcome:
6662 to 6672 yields 0.3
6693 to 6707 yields -0.7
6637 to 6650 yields 1.4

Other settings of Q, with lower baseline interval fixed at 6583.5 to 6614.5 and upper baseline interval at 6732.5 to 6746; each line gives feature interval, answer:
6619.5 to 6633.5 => 0.2 angstrom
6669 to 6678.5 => 0.2 angstrom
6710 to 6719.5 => 0.0 angstrom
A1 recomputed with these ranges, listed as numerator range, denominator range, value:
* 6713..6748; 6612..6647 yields 1.05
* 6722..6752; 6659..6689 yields 1.03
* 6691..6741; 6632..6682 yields 1.09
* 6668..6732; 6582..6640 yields 1.03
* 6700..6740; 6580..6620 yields 1.01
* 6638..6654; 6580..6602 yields 0.88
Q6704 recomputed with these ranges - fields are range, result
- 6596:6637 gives 4.57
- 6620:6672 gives 4.4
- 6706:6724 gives 4.7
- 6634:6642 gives 4.22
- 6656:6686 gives 4.58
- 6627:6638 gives 4.38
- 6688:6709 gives 4.89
